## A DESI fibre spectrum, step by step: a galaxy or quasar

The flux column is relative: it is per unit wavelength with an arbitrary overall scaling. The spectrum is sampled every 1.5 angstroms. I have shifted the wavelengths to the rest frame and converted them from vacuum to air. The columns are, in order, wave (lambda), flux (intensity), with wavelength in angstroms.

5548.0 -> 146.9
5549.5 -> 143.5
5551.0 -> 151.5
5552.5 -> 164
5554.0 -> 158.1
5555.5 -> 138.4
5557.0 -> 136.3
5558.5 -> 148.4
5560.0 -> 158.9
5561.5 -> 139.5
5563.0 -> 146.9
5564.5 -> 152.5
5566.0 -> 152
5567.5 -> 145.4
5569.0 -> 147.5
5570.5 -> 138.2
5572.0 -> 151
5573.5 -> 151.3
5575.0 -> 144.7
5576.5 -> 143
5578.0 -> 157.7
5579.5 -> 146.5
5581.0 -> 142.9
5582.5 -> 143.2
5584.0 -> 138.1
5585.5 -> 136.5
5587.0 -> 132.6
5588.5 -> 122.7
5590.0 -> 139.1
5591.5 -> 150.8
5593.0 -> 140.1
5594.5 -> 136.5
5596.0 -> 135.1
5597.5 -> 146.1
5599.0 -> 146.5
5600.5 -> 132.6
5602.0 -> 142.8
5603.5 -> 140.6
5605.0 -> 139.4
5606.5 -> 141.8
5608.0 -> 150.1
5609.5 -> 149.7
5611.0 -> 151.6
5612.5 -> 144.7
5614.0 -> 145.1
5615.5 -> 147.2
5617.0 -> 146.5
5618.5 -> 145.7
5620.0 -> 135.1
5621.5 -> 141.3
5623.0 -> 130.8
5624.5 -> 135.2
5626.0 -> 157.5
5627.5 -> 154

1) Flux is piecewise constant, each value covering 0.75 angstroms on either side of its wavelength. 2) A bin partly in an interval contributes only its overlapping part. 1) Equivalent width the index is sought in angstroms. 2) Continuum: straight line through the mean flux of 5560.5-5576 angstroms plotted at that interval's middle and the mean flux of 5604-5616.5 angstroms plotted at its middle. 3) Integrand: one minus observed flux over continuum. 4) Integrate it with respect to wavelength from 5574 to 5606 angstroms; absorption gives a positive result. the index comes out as 1.2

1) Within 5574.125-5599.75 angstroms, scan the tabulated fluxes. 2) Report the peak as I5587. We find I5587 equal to 157.7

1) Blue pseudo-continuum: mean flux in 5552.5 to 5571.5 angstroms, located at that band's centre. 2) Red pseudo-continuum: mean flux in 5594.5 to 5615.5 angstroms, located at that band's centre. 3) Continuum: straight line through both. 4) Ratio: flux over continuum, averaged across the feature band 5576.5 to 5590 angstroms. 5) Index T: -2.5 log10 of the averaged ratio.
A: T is 0.041 mag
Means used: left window 148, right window 143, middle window 140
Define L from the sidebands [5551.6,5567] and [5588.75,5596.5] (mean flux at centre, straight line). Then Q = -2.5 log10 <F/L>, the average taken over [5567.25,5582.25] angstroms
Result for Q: -0.01 mag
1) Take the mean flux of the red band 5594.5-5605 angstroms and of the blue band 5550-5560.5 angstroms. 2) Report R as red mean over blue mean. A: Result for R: 0.93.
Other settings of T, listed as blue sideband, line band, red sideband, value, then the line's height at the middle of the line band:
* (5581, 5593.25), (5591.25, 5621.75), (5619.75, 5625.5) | -0.046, 137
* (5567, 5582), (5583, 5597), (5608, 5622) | 0.070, 146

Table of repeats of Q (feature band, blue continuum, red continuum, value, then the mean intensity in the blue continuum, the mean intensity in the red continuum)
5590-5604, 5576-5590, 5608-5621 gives 0.01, 140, 146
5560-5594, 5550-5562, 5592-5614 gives 0.02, 149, 143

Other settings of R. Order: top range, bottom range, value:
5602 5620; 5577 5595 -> 1.03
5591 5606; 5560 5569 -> 0.95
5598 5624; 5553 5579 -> 0.97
